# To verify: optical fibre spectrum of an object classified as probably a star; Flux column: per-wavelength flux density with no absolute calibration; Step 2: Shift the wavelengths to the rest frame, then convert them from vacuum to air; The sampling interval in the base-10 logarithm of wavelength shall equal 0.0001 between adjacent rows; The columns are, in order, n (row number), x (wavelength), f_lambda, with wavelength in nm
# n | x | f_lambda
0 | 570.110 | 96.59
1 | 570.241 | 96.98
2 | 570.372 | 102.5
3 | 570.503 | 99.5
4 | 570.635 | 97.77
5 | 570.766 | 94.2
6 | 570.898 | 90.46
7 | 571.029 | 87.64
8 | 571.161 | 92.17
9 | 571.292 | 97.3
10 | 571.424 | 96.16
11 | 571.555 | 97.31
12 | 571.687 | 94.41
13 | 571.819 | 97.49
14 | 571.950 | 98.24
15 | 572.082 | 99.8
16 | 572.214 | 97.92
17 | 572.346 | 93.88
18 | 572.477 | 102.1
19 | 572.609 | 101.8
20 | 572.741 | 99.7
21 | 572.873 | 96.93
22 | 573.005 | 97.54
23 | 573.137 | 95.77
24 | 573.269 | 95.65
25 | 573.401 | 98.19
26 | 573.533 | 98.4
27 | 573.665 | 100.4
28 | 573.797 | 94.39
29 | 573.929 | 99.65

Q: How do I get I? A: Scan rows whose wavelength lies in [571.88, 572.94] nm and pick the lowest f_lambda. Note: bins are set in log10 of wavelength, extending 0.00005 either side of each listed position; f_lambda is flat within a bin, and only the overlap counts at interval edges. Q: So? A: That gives 93.88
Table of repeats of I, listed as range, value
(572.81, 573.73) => 95.65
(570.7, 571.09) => 87.64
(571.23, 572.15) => 94.41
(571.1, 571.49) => 92.17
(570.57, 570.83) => 94.2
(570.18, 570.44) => 96.98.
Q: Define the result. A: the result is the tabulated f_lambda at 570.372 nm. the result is 102.5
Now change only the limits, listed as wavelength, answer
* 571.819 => 97.49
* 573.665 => 100.4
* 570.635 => 97.77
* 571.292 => 97.3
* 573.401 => 98.19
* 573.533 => 98.4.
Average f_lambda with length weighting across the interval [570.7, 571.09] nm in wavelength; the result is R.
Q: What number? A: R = 90.9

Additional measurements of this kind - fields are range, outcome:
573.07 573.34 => 95.7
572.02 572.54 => 98.5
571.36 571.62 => 97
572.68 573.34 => 97.1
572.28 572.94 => 98.9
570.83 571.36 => 91.8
